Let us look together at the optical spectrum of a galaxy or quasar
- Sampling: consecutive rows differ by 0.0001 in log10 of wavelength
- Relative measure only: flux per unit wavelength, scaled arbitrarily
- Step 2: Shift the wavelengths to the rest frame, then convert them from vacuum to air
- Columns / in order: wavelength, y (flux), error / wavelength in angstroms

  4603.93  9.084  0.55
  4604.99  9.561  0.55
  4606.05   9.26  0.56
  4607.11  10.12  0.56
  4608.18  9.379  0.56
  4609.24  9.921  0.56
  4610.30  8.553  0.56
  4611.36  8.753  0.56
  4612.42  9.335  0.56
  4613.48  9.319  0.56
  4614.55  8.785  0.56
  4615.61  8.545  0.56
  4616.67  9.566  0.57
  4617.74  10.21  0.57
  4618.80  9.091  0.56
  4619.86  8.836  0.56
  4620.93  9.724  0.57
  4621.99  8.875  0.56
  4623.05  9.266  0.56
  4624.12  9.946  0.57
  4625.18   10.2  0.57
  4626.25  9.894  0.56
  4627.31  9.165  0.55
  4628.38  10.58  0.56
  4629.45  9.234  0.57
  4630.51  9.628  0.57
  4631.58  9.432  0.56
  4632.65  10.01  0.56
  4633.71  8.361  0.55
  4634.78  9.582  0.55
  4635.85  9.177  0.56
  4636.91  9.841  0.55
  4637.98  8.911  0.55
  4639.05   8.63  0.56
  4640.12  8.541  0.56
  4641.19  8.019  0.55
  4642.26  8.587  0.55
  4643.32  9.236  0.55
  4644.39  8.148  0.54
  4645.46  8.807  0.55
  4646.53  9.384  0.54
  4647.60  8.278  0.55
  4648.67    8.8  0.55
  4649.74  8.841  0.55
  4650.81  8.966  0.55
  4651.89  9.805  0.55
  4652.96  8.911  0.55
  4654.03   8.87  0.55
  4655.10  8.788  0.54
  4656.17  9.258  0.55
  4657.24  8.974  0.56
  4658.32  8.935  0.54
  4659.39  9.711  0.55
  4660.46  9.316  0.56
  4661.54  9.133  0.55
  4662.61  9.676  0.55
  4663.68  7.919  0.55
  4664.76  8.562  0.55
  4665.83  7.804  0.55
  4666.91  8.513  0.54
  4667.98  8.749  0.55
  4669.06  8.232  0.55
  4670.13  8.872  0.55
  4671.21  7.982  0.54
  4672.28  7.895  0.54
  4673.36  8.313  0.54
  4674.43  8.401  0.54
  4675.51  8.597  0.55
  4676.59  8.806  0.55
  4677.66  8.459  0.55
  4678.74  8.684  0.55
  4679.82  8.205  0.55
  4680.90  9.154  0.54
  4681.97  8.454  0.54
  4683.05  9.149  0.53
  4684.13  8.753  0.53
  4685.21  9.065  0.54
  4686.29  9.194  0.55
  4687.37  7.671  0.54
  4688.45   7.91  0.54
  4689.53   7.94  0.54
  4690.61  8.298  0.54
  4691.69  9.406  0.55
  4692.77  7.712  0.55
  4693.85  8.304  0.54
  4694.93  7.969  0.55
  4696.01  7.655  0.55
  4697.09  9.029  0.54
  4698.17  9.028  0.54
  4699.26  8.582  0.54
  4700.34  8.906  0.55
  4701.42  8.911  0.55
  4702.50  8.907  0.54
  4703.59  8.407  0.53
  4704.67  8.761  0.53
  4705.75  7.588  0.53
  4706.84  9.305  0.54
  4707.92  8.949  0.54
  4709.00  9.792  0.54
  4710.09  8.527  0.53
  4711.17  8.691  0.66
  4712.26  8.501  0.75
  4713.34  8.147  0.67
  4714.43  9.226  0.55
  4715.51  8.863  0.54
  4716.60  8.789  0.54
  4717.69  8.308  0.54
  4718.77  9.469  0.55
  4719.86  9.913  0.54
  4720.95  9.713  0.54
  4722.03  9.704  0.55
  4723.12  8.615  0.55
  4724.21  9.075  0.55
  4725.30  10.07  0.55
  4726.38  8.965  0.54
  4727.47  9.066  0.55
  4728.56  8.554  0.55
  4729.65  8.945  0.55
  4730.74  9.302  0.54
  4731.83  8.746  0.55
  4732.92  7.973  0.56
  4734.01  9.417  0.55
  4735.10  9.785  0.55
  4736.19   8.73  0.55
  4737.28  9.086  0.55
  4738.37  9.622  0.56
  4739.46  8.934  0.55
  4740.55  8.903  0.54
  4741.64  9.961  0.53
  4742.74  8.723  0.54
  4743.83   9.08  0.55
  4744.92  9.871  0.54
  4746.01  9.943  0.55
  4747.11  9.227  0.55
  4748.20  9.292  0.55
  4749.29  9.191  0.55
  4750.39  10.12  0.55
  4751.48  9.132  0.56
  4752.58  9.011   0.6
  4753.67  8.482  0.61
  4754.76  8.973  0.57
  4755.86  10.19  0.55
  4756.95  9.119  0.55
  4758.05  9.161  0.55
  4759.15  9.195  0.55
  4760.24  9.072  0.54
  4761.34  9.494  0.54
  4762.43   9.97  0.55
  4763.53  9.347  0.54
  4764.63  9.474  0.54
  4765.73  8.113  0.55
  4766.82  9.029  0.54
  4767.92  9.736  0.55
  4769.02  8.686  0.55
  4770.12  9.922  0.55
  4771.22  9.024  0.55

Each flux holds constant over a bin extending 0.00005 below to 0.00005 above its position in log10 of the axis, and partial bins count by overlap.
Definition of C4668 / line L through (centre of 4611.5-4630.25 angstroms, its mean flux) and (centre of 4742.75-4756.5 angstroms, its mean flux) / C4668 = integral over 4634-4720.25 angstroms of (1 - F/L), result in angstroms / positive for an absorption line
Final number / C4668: 6.2 angstroms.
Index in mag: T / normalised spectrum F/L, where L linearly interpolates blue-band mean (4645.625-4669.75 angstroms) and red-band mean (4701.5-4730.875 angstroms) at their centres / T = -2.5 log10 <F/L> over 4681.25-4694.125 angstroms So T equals 0.05 mag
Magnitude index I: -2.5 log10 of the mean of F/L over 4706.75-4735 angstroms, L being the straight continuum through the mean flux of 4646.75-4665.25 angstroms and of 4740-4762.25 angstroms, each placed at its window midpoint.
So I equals 0.02 mag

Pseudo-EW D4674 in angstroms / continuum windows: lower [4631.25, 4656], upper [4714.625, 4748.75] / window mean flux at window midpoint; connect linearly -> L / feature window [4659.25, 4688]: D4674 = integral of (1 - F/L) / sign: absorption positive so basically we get 1.3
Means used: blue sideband 8.95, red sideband 9.18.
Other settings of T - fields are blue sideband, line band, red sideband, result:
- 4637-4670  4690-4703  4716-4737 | 0.05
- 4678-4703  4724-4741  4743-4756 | 0.00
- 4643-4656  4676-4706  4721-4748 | 0.06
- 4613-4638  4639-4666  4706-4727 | 0.06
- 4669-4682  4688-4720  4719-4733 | 0.03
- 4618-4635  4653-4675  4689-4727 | 0.06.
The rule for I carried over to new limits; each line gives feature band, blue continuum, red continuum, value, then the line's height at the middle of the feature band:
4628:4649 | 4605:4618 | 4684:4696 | -0.01 mag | 8.97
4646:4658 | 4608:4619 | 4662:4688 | -0.02 mag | 8.8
